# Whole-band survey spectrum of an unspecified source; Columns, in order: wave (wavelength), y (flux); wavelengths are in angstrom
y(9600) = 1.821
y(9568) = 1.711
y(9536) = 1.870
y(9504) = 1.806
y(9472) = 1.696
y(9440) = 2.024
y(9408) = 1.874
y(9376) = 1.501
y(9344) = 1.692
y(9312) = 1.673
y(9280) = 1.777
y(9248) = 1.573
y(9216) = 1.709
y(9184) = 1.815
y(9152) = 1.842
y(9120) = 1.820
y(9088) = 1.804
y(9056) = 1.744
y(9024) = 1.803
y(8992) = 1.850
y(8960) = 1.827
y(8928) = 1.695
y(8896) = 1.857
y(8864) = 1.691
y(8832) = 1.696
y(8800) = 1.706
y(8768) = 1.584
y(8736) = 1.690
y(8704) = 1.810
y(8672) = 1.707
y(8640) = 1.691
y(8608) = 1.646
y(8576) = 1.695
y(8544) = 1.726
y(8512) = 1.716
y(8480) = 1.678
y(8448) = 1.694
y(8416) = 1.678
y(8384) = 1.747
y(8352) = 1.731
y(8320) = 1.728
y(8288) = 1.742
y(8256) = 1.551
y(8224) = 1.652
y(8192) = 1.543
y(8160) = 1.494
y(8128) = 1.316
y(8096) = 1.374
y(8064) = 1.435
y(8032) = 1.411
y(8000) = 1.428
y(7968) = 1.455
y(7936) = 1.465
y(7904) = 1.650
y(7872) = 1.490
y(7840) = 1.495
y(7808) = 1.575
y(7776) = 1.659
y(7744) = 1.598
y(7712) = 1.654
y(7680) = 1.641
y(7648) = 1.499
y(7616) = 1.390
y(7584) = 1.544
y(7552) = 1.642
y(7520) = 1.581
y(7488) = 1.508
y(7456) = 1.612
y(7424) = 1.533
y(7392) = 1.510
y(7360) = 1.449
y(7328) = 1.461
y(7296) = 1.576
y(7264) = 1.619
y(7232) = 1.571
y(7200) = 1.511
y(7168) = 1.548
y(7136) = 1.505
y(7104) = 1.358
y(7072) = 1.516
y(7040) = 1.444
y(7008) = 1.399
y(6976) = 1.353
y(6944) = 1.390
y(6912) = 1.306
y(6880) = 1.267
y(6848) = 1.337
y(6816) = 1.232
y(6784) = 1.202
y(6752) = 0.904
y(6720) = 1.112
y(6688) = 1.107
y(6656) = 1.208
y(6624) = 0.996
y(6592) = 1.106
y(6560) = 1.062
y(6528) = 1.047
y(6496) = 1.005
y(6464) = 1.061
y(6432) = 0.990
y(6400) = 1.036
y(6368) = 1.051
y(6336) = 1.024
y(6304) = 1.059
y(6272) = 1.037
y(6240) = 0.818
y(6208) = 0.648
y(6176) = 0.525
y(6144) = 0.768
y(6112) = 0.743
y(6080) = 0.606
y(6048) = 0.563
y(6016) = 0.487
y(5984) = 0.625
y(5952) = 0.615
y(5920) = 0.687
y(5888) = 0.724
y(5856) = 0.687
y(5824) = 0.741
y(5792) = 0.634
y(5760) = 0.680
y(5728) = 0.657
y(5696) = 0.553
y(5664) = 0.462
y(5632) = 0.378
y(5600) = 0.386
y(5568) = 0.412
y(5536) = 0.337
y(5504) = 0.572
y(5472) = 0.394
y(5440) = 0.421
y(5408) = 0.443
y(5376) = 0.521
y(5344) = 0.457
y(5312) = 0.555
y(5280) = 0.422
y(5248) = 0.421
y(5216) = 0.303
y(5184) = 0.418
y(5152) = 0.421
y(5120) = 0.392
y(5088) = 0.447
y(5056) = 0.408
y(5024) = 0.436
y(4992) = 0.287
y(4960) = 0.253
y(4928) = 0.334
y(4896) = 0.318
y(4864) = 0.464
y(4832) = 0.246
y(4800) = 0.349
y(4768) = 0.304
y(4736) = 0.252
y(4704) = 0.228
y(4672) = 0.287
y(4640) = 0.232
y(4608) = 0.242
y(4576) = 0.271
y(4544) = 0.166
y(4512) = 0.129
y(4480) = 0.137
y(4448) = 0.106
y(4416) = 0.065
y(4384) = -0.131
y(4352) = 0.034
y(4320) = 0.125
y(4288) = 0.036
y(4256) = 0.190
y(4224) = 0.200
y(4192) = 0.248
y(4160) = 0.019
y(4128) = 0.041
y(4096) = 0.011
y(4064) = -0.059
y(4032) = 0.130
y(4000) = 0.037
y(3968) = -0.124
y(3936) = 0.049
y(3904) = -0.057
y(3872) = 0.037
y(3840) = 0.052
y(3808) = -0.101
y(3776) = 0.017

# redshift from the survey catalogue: 0.567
